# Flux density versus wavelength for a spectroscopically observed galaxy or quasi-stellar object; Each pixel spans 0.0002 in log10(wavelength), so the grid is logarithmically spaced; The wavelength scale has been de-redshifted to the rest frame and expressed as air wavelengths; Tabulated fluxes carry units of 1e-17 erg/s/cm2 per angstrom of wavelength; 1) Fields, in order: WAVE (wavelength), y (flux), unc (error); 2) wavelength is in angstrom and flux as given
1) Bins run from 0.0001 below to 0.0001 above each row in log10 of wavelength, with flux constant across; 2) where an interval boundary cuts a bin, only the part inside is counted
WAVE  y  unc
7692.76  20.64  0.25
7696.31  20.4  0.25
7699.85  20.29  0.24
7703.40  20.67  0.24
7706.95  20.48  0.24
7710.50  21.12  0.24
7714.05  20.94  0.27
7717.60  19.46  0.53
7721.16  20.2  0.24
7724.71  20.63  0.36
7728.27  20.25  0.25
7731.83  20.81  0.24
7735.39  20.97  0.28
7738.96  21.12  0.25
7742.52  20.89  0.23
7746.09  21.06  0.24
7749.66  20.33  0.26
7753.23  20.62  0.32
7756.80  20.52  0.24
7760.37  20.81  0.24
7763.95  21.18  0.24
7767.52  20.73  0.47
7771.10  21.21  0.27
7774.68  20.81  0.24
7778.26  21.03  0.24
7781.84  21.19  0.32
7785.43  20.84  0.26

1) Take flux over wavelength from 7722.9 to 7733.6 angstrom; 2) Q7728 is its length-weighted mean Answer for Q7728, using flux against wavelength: 20.6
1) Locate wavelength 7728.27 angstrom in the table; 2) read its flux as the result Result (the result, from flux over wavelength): 20.25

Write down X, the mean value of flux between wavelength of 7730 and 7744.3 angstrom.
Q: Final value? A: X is 20.9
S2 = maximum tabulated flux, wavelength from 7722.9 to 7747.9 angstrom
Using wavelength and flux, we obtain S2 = 21.12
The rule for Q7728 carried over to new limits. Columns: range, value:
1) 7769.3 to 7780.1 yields 21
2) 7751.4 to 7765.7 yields 20.8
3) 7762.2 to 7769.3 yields 21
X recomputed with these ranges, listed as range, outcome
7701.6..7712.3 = 20.7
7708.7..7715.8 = 21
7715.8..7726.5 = 20.1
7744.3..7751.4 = 20.7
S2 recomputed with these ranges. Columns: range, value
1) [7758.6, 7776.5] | 21.21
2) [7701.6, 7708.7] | 20.67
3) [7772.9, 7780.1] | 21.03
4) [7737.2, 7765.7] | 21.18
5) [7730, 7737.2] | 20.97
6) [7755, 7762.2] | 20.81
